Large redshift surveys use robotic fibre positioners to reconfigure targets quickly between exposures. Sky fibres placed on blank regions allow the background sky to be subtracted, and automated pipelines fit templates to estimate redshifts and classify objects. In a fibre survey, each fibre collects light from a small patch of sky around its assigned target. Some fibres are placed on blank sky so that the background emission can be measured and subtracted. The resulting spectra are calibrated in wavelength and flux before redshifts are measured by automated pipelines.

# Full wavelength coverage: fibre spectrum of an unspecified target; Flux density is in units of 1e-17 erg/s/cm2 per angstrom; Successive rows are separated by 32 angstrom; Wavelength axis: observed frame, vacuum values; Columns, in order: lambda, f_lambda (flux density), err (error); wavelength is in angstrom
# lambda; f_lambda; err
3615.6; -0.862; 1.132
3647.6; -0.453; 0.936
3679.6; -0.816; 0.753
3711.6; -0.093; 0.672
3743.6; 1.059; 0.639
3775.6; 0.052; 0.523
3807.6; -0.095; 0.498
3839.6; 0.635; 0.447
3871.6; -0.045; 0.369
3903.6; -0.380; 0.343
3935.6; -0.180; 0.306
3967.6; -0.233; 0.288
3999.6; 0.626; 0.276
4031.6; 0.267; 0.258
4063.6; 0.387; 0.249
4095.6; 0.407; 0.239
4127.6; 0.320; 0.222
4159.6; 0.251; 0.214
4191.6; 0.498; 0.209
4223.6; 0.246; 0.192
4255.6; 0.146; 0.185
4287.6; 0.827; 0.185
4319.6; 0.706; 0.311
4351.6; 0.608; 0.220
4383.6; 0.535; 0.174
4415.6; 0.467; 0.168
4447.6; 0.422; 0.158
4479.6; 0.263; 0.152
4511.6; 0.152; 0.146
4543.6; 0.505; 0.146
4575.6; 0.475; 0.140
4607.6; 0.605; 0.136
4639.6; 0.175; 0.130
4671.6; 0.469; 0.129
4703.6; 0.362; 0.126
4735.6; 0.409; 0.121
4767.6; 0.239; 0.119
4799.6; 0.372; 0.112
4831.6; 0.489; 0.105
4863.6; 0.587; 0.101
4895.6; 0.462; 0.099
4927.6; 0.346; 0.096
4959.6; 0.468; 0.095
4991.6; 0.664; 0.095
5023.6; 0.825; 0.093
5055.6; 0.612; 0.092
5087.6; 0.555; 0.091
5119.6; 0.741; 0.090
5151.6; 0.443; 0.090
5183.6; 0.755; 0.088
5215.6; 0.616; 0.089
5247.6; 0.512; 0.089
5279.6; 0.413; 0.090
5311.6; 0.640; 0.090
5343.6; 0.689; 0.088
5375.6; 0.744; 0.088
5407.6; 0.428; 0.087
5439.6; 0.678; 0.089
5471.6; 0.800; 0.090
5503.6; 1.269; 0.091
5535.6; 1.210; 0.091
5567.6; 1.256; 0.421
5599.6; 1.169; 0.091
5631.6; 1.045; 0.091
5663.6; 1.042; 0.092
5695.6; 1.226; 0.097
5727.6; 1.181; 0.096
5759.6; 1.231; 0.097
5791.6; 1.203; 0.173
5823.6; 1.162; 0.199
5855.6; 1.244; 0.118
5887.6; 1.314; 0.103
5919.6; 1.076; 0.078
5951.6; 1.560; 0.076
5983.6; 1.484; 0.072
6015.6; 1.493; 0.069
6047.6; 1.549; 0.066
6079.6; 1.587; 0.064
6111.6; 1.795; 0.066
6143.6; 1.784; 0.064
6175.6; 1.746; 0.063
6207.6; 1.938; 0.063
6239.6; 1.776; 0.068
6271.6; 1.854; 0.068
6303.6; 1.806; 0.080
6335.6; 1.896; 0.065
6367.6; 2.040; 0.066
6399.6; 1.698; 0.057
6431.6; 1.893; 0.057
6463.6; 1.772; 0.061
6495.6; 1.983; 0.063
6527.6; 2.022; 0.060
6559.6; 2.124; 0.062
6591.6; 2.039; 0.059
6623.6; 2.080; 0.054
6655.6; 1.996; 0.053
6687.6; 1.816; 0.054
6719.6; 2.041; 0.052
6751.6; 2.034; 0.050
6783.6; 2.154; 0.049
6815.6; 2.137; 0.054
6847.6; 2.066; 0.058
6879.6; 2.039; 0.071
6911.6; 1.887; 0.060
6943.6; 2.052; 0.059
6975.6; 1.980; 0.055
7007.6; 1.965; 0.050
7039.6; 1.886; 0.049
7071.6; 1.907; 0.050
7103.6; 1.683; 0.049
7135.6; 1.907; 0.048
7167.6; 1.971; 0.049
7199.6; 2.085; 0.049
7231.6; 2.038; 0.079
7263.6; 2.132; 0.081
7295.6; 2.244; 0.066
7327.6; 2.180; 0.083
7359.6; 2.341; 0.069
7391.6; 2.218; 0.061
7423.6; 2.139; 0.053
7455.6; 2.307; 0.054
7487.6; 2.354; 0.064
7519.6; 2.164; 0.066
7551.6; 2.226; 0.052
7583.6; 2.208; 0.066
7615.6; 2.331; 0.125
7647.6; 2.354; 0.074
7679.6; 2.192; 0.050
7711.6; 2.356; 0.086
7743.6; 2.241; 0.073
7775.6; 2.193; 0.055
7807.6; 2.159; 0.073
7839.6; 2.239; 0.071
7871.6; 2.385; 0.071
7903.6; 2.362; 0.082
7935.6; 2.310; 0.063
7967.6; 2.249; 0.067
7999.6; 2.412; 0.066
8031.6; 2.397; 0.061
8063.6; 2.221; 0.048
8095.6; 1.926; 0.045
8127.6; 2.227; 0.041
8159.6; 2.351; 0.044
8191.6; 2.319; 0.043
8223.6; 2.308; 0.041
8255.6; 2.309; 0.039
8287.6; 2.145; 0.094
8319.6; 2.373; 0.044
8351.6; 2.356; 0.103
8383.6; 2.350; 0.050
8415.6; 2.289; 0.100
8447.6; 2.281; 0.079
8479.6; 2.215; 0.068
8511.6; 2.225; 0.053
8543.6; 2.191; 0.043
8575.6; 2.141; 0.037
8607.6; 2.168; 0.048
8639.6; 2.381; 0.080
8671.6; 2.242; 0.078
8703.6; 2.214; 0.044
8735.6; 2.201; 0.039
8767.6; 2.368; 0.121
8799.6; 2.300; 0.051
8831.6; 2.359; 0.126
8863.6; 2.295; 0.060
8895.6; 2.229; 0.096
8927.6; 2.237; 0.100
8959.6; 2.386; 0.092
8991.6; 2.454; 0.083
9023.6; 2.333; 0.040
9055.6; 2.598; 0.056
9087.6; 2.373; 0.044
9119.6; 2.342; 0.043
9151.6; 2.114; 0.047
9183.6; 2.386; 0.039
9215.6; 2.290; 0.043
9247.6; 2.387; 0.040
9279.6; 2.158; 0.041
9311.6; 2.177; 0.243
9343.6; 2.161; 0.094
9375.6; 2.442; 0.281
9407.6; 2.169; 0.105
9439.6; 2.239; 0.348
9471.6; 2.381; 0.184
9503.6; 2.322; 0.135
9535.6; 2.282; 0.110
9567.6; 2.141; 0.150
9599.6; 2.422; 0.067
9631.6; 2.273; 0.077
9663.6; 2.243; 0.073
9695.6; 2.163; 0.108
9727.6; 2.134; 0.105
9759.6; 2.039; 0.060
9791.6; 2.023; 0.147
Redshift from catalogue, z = 0.37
